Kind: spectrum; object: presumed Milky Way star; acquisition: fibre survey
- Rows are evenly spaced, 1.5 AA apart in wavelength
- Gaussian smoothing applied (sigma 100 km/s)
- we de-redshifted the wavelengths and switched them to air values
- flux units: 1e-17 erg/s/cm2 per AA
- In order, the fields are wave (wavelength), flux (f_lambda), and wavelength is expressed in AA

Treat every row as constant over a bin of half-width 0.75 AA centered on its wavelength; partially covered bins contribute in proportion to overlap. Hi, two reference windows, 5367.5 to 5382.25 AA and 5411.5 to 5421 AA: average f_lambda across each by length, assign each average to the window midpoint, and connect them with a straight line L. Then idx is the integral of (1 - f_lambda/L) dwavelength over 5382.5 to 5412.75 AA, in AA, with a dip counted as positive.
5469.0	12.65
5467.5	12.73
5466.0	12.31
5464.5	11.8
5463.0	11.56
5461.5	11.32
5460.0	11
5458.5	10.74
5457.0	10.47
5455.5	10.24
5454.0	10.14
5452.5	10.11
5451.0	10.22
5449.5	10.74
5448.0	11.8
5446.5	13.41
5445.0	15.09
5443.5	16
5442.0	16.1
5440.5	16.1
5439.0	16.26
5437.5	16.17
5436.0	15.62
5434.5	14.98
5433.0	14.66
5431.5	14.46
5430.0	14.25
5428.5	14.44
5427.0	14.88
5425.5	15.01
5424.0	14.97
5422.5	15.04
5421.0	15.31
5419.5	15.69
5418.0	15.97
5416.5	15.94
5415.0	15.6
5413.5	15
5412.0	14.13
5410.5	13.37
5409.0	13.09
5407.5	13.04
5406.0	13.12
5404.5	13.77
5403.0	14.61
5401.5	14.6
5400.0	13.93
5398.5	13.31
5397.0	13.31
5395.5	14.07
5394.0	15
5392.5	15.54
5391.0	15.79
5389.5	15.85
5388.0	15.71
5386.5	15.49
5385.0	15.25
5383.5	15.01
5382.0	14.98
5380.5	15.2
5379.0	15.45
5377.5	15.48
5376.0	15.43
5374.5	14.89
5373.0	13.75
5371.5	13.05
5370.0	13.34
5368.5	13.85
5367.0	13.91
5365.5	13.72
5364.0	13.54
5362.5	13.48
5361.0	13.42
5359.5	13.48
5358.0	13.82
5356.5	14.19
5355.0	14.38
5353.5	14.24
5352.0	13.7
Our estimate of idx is 1.2 AA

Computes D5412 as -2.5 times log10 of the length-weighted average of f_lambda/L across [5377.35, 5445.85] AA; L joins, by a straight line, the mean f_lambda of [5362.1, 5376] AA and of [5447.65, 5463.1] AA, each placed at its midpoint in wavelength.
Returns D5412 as -0.22 mag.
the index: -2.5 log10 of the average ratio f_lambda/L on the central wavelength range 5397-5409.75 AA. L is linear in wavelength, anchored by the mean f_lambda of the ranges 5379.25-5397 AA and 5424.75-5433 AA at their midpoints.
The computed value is 0.10 mag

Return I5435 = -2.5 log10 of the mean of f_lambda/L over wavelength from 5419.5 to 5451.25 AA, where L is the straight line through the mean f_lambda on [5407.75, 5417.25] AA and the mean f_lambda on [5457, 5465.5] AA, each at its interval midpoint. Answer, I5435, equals -0.134 mag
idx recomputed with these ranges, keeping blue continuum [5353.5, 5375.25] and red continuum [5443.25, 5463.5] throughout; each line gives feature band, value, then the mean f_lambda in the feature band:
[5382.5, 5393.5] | -1.9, 15.5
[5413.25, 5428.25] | -3.6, 15.3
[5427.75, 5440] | -3.2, 15.1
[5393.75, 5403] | -0.8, 14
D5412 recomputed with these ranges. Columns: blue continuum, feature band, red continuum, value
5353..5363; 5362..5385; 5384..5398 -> 0.00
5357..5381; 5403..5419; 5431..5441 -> 0.05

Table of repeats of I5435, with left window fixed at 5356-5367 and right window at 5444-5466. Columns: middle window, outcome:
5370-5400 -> -0.13 mag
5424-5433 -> -0.21 mag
